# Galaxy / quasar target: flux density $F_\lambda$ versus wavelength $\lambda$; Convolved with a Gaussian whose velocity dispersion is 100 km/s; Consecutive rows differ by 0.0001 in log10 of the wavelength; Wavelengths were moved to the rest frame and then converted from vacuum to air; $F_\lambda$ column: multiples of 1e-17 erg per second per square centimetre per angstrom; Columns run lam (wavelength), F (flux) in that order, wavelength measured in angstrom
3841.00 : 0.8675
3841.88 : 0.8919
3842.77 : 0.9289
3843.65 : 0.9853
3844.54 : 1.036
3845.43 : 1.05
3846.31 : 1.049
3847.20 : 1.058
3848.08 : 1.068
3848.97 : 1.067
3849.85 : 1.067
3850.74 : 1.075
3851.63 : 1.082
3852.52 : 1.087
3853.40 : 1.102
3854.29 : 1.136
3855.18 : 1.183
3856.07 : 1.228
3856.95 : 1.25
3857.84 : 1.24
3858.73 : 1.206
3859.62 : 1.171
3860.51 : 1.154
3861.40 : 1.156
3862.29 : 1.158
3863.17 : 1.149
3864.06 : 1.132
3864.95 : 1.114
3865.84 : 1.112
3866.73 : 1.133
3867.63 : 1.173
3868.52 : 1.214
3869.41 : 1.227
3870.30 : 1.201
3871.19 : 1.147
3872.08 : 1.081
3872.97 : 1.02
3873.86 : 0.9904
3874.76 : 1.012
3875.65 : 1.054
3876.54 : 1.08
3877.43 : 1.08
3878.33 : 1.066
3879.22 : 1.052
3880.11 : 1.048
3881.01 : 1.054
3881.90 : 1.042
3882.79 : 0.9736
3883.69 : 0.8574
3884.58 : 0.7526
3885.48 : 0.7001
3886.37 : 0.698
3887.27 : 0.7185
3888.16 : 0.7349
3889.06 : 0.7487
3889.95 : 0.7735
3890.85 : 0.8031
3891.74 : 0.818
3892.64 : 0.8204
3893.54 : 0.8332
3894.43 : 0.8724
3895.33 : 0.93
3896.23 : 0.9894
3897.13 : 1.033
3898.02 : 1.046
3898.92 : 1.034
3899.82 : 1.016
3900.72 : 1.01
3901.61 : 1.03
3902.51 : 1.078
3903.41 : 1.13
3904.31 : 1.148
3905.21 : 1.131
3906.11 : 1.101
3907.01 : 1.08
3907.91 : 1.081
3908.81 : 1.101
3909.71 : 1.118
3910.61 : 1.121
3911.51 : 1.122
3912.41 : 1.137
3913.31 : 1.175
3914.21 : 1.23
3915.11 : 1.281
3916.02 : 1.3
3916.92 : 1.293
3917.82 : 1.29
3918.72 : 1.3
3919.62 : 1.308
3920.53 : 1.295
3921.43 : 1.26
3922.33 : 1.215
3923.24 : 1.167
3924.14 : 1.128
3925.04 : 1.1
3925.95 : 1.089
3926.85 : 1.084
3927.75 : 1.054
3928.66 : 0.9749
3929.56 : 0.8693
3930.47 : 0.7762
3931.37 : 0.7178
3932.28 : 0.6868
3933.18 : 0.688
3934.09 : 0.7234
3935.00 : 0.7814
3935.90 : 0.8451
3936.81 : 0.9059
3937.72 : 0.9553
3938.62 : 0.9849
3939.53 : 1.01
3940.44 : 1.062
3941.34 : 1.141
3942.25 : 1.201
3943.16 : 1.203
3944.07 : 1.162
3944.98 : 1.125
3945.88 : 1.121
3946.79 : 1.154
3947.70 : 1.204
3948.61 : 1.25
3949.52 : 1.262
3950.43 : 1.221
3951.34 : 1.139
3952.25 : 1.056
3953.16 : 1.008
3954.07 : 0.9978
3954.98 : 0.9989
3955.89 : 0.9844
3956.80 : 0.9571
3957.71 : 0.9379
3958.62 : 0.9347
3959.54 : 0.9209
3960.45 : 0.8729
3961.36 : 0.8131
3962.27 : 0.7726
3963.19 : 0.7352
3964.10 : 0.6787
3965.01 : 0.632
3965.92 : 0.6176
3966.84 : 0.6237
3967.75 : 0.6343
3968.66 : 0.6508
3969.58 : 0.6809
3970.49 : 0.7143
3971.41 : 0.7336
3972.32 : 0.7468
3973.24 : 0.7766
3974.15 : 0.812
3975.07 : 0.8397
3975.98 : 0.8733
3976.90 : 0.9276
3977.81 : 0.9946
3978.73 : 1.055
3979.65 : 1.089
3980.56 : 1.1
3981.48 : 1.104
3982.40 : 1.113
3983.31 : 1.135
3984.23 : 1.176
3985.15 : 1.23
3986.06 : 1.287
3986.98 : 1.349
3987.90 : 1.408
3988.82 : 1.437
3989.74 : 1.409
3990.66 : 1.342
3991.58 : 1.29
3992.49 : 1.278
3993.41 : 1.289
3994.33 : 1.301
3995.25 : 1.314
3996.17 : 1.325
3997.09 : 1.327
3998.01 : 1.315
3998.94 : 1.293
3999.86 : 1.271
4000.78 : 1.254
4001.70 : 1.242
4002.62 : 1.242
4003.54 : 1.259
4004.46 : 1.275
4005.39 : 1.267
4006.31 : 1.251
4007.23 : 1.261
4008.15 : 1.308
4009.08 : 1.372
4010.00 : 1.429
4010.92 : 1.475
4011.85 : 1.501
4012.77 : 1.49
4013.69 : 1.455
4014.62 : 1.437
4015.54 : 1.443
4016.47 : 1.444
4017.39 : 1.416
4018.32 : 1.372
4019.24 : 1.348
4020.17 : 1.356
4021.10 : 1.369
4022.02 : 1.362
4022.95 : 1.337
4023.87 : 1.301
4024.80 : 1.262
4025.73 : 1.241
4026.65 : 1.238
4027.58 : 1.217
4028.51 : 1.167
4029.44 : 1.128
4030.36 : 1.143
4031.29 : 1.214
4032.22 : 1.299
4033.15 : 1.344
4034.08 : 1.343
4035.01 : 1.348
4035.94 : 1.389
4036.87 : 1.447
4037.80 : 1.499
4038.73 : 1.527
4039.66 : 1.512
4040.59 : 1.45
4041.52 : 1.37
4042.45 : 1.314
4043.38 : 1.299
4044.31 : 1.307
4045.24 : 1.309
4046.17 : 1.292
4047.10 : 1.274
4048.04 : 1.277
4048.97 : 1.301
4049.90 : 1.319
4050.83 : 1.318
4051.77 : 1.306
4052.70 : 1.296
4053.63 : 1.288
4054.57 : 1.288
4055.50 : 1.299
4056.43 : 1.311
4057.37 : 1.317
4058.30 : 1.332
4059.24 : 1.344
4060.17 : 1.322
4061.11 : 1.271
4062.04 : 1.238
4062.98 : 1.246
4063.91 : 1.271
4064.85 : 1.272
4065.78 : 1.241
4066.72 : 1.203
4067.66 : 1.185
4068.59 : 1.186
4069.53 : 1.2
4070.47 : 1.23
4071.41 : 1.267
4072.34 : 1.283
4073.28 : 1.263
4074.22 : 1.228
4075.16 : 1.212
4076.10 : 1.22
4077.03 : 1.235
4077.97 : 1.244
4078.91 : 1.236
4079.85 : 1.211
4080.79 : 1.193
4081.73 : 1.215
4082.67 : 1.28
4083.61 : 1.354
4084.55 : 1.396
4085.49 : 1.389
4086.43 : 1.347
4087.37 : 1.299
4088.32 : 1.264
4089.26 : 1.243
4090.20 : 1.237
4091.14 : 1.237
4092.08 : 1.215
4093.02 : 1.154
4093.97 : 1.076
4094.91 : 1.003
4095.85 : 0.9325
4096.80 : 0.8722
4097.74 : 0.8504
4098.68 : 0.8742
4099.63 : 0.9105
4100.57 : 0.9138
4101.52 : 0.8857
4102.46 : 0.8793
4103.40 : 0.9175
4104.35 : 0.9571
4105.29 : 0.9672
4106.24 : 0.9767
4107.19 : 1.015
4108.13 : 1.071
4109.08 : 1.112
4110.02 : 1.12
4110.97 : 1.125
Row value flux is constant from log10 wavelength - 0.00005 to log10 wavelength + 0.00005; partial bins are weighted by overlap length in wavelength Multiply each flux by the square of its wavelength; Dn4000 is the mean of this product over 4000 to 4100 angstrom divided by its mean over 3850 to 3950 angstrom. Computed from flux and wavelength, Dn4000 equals 1.3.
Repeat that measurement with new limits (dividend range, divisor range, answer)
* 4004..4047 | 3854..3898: 1.42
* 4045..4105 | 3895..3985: 1.27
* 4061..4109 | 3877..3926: 1.21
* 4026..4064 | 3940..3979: 1.47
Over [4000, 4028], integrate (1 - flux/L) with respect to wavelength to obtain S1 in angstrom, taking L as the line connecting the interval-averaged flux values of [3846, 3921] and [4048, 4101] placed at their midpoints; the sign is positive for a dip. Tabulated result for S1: -4.04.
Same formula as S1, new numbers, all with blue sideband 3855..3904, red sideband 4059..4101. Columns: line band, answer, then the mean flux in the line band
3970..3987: 1.78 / 0.994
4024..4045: -2.96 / 1.32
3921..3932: 0.34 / 1.03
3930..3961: 2.34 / 0.999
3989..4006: -2.58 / 1.3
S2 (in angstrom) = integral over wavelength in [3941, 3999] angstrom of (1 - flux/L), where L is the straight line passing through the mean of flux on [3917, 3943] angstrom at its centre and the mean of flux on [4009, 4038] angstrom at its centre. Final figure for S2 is 5.9 angstrom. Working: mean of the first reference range 1.03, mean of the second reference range 1.35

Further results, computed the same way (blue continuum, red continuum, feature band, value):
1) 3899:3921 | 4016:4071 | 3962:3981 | 6.7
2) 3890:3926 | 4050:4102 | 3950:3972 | 5.6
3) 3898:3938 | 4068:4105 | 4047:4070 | -2.8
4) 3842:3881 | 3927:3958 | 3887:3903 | 2.3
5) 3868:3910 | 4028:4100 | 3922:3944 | 1.7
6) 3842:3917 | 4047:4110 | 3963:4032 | -2.4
